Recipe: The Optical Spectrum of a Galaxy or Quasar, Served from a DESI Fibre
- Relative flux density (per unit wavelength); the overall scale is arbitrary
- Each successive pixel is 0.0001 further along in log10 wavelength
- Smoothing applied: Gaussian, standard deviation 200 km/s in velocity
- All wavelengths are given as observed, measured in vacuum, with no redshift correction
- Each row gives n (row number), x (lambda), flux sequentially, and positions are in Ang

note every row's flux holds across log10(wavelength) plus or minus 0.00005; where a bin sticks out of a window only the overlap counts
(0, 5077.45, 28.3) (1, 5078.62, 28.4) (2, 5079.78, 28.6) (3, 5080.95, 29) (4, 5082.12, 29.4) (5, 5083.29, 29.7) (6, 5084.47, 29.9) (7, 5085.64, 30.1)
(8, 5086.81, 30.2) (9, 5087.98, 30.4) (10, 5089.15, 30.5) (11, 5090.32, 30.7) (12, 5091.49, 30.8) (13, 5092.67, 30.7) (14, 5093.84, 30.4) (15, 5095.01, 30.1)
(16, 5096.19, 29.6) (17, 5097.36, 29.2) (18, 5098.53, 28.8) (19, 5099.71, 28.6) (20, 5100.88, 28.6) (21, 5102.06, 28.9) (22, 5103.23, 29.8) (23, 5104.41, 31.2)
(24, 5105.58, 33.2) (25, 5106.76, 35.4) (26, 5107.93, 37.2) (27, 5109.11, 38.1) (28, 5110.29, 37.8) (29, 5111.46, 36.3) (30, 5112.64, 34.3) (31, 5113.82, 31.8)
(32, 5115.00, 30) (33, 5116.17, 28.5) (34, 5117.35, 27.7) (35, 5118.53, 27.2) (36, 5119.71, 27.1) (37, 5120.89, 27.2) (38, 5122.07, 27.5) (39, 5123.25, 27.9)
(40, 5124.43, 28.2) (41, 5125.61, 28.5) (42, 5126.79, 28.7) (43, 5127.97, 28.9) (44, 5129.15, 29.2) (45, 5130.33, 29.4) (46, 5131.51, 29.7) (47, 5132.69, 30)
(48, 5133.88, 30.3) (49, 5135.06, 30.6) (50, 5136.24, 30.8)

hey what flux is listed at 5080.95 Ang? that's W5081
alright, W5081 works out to 29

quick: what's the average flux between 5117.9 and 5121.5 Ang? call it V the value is 27.1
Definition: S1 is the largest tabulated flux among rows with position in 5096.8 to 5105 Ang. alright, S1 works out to 31.2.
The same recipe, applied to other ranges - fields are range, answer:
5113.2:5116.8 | 31.8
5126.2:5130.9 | 29.4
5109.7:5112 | 37.8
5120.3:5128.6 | 28.9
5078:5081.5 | 29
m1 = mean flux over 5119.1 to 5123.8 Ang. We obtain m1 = 27.4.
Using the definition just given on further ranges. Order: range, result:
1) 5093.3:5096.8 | 30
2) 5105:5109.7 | 36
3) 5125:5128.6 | 28.7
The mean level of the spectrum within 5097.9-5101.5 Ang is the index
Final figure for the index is 28.7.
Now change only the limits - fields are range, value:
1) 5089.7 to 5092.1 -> 30.7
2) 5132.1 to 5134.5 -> 30.1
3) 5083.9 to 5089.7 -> 30.2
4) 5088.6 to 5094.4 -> 30.6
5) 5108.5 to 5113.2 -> 36.6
